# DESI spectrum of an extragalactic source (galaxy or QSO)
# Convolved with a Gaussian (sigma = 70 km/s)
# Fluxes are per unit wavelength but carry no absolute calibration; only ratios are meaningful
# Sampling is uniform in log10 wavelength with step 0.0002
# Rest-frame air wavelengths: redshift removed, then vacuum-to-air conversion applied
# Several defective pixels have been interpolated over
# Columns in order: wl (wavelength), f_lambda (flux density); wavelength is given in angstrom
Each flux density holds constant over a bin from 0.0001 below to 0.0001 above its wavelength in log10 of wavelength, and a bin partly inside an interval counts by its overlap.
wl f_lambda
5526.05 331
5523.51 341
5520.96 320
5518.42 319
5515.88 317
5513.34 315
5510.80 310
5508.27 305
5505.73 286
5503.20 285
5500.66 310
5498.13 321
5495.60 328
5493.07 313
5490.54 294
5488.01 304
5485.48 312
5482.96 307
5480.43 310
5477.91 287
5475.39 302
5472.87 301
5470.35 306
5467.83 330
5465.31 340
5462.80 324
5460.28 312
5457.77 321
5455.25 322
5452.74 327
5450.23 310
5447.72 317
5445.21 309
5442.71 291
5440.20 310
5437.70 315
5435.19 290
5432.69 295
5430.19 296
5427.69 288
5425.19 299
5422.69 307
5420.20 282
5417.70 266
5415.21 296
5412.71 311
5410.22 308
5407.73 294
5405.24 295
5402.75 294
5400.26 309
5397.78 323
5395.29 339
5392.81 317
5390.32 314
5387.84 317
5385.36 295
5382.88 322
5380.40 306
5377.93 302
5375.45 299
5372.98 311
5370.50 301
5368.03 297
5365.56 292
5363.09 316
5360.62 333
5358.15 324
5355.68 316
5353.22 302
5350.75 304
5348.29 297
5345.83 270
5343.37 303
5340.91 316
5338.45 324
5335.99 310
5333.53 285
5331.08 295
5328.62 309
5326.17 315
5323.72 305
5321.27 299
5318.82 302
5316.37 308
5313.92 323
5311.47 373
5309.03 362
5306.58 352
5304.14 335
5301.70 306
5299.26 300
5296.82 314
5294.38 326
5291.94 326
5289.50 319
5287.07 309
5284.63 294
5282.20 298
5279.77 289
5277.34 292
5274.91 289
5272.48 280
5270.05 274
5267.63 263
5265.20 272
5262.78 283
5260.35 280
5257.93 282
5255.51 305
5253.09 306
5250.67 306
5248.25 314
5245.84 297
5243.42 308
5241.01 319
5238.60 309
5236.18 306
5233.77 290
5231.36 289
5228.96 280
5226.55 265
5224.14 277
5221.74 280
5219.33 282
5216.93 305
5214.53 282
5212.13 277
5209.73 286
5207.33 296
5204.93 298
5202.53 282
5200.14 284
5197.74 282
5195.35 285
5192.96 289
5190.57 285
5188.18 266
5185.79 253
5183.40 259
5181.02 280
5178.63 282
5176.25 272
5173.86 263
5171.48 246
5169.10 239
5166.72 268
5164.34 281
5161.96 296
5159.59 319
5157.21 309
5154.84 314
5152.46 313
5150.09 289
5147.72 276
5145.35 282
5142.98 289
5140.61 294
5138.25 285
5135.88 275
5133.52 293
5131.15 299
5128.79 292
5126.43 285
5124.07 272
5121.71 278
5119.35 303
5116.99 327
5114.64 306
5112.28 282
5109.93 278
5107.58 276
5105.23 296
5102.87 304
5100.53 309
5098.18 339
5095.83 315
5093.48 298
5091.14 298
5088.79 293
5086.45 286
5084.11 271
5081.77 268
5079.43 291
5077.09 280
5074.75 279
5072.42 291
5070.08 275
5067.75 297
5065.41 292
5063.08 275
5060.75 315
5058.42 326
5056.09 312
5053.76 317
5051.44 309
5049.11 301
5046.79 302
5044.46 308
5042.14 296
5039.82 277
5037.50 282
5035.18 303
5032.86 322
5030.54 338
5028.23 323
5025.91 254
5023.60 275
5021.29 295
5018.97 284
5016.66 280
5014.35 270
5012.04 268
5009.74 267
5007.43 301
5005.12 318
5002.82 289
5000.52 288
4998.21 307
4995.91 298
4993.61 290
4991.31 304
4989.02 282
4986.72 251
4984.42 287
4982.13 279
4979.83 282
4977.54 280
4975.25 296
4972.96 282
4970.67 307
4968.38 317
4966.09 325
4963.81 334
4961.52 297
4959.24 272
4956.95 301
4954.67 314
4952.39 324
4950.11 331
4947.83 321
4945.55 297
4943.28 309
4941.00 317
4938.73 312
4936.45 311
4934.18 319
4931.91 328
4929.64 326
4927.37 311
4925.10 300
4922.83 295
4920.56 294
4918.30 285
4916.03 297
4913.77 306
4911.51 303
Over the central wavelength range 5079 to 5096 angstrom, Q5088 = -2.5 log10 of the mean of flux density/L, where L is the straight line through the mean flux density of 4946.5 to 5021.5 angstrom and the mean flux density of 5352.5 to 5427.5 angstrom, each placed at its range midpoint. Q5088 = 0.03 mag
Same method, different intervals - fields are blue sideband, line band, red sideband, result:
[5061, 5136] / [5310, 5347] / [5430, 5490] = -0.02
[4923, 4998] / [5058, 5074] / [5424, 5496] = 0.04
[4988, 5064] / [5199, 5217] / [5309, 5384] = 0.06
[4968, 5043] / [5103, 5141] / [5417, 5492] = 0.02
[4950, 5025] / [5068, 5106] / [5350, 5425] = 0.01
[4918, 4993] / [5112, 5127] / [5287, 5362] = 0.05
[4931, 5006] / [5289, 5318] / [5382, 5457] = -0.08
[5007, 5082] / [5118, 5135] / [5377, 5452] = 0.03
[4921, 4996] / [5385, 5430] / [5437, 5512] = 0.02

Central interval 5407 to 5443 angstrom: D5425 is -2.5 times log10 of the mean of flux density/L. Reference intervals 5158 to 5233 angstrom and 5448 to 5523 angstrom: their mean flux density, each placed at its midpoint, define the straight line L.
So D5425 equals 0.03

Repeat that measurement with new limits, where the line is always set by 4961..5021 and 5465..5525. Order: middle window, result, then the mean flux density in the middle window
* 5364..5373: 0.023 mag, 299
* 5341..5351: 0.035 mag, 295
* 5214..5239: 0.049 mag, 287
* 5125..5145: 0.032 mag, 289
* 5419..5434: 0.048 mag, 295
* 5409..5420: 0.050 mag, 294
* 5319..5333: 0.002 mag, 304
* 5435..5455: -0.006 mag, 310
